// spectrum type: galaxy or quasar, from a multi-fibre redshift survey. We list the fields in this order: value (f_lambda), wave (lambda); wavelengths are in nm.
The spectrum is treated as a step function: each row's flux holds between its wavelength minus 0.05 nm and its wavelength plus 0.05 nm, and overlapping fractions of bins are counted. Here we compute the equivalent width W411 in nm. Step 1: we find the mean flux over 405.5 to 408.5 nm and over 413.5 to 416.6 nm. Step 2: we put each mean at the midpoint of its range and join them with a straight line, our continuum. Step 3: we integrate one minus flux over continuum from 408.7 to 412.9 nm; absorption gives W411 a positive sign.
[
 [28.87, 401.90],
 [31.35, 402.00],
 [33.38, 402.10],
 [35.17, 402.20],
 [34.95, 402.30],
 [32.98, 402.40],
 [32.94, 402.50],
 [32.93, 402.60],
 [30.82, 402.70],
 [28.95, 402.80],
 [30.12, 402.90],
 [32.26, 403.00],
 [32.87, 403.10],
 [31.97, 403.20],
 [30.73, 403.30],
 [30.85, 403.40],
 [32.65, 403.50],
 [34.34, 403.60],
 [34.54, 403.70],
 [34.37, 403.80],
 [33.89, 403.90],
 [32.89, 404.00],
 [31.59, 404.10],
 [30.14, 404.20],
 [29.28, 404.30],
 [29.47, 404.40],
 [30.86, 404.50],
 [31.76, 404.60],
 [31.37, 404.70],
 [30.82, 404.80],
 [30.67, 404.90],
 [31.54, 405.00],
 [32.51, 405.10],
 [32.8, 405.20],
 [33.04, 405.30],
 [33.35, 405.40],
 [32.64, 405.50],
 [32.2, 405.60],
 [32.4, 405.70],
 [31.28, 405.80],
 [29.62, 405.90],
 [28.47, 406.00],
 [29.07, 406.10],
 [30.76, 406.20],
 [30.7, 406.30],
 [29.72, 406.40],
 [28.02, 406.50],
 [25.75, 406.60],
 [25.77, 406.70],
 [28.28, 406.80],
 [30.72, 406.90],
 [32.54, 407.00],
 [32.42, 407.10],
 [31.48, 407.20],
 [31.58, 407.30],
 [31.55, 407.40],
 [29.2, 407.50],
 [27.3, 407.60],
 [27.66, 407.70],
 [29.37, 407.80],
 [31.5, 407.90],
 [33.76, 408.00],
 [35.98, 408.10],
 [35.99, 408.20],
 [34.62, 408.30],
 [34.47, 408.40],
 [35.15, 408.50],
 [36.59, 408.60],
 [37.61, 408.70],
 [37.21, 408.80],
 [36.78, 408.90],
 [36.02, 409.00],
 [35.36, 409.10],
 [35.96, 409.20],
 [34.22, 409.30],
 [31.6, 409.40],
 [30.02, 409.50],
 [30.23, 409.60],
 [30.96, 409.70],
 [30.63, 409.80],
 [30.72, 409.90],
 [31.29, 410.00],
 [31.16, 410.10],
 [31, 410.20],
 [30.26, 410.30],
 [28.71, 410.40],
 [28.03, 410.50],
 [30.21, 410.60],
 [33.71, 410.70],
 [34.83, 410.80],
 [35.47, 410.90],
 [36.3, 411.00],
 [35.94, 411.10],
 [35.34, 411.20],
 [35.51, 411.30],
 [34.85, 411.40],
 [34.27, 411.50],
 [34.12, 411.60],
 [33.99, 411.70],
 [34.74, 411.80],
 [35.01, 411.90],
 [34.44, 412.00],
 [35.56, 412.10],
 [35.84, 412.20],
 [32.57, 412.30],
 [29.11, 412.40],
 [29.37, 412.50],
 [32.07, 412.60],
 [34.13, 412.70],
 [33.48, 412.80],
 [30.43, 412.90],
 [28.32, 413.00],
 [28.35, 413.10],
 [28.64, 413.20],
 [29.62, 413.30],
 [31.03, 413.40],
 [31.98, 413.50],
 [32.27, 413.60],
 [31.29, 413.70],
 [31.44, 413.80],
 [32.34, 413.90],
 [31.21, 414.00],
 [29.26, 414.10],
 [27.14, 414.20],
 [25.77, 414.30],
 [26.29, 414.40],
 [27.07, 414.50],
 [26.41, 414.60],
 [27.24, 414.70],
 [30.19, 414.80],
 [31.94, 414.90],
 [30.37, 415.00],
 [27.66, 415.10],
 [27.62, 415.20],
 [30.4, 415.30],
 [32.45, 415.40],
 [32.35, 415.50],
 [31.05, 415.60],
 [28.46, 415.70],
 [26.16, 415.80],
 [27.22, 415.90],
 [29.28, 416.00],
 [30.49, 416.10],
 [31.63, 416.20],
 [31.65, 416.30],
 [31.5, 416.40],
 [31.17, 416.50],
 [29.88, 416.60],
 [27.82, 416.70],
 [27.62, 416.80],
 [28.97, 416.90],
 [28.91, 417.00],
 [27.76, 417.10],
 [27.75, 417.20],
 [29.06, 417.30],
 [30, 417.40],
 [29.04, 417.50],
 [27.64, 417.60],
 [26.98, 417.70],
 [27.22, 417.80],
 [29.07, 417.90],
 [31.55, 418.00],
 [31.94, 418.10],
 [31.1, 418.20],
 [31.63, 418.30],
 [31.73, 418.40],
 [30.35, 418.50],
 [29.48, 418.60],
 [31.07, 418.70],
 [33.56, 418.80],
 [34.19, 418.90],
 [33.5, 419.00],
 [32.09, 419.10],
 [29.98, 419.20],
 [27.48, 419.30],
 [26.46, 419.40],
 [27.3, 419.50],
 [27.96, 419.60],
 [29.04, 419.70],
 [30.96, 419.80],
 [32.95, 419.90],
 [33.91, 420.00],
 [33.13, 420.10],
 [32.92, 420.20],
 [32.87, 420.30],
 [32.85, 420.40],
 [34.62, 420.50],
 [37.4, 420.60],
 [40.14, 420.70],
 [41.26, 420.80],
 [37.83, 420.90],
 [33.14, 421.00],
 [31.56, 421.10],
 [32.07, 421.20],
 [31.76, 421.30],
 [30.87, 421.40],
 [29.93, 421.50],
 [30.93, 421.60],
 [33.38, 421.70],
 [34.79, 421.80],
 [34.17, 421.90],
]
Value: -0.40 nm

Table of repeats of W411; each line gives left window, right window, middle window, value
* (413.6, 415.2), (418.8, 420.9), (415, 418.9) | 0.13 nm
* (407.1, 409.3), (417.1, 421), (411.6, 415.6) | 0.21 nm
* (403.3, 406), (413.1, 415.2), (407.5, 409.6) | -0.19 nm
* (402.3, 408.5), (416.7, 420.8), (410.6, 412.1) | -0.17 nm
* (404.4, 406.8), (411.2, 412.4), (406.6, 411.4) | 0.02 nm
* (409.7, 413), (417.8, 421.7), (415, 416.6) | 0.12 nm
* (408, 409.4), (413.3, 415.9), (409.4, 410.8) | 0.14 nm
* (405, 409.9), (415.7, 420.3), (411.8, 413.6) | -0.05 nm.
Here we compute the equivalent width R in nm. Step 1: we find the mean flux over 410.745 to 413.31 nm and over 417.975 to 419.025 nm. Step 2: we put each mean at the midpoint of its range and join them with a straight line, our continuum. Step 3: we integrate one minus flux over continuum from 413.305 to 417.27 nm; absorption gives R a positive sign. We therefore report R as 0.36 nm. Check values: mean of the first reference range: 33.2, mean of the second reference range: 31.8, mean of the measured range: 29.5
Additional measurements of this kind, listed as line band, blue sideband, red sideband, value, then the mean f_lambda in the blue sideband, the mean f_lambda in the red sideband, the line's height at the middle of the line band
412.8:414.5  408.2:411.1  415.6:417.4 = 0.06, 33.3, 29.2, 30.9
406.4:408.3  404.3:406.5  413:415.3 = 0.01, 31.1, 29.3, 30.7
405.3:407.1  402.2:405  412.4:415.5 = 0.07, 31.9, 29.9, 31.4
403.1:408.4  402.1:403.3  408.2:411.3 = 0.24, 32.3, 33.4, 32.8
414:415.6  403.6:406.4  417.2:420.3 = 0.09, 31.6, 30.4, 30.8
